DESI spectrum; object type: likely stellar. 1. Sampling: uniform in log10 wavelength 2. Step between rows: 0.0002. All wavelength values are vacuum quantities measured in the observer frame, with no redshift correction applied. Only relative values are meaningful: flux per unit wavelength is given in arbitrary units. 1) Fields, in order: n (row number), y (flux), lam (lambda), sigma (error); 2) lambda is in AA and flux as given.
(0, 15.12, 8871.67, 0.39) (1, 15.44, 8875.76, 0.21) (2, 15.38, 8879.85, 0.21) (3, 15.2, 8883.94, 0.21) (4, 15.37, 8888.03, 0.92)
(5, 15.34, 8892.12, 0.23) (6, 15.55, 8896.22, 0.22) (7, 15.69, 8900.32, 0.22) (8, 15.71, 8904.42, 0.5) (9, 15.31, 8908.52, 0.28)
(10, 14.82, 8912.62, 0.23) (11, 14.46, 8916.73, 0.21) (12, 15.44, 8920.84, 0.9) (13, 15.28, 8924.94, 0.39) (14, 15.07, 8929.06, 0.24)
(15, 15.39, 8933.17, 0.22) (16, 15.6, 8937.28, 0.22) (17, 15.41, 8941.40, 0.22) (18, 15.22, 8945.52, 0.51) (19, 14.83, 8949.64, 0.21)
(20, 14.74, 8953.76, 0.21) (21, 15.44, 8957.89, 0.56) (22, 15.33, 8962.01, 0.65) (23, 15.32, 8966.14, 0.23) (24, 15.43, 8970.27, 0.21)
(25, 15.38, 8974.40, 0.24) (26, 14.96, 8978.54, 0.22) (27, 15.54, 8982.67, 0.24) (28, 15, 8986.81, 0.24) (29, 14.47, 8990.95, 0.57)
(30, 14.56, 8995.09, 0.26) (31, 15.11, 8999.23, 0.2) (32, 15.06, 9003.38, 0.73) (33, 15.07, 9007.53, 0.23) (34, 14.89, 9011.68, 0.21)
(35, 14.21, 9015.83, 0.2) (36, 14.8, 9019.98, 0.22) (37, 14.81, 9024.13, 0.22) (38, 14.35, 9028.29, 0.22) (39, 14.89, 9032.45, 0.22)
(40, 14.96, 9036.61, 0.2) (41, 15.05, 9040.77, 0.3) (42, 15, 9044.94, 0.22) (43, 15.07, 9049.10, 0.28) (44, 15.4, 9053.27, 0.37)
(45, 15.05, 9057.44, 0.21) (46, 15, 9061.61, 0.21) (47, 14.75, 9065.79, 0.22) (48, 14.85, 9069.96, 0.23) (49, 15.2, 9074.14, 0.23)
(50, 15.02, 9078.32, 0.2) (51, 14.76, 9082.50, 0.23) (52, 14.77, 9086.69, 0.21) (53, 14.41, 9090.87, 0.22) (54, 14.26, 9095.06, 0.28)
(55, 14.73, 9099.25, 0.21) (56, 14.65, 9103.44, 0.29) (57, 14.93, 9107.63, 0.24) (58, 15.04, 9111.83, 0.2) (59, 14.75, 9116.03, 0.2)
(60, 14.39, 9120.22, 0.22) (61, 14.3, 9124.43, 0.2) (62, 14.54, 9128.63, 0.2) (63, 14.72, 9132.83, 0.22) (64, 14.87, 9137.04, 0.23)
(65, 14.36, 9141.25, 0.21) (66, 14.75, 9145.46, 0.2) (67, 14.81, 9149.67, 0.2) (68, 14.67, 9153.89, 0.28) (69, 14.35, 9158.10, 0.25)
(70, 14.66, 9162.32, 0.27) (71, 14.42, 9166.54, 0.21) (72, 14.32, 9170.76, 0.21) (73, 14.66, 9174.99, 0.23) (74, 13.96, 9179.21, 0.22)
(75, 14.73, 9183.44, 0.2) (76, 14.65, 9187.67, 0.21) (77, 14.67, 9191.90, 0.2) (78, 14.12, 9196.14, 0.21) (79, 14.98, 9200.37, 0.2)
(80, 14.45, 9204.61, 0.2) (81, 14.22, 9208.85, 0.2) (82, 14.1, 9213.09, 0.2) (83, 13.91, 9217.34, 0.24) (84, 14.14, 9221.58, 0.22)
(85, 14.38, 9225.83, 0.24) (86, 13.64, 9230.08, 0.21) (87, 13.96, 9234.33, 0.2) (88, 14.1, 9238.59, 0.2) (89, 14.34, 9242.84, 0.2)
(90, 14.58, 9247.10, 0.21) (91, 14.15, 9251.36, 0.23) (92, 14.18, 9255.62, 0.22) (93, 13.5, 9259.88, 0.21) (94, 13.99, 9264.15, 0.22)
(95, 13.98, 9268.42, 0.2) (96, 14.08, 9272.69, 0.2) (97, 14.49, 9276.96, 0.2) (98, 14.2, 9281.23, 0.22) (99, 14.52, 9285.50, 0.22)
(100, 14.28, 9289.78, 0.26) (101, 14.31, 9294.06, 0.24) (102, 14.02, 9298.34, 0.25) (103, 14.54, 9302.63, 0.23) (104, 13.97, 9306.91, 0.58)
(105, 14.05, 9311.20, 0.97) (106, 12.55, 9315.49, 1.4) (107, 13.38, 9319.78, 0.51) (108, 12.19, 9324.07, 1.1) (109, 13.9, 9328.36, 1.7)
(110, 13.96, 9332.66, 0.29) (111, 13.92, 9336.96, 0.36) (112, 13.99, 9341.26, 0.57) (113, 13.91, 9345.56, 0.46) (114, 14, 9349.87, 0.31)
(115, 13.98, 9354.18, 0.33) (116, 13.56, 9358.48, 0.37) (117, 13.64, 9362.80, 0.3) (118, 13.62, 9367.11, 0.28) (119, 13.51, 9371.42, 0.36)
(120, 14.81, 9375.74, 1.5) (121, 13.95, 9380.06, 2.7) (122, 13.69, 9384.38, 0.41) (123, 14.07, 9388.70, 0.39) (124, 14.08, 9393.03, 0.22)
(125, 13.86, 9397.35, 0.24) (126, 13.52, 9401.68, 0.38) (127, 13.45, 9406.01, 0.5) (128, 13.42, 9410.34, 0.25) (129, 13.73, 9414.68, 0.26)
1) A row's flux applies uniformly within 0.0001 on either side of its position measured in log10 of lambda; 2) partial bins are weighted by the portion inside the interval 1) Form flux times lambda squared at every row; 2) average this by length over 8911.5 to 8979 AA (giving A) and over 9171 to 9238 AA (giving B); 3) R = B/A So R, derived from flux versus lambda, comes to 1.0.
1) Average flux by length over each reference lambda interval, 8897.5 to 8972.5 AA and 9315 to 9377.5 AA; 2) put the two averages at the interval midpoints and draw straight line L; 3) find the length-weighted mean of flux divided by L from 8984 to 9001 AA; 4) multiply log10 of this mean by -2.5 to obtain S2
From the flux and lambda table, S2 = 0.02 mag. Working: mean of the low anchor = 15.3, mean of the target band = 14.8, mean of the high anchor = 13.7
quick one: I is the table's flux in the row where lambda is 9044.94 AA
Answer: 15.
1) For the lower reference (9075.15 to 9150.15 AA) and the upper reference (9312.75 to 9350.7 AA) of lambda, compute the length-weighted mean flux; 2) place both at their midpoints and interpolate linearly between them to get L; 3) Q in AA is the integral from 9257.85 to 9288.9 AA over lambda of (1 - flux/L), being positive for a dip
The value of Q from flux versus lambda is -0.6 AA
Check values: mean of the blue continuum 14.7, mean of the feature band 14.1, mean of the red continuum 13.5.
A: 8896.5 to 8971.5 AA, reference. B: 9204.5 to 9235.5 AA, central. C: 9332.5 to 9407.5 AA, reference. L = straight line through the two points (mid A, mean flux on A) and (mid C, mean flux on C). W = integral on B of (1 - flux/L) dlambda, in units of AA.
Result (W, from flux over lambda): 0.6 AA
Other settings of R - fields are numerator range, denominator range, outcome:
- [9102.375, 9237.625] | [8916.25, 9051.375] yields 1.00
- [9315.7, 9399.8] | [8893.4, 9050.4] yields 0.99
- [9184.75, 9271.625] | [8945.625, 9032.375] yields 1.00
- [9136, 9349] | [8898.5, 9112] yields 0.99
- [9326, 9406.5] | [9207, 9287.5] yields 1.01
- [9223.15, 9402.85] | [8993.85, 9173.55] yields 0.99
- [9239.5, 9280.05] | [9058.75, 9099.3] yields 1.00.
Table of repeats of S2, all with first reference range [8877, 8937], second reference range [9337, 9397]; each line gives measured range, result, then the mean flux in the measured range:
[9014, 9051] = 0.009 mag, 14.8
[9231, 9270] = 0.014 mag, 14.1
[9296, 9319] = 0.022 mag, 13.8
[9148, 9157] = -0.010 mag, 14.7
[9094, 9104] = 0.012 mag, 14.6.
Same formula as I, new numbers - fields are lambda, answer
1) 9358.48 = 13.56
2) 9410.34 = 13.42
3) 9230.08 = 13.64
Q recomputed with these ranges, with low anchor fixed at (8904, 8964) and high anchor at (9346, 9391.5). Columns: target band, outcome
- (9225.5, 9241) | 0.33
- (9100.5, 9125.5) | -0.07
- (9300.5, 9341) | 1.17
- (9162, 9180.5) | 0.10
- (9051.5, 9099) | -0.27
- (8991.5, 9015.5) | 0.20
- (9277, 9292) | -0.23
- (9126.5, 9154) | -0.20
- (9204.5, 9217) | 0.16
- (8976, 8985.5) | -0.12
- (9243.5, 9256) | -0.07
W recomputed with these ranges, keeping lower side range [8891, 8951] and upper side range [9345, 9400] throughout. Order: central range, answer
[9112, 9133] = 0.1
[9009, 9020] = 0.3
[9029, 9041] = 0.0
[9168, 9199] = 0.0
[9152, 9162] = 0.0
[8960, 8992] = -0.2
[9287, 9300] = -0.1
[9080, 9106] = 0.2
